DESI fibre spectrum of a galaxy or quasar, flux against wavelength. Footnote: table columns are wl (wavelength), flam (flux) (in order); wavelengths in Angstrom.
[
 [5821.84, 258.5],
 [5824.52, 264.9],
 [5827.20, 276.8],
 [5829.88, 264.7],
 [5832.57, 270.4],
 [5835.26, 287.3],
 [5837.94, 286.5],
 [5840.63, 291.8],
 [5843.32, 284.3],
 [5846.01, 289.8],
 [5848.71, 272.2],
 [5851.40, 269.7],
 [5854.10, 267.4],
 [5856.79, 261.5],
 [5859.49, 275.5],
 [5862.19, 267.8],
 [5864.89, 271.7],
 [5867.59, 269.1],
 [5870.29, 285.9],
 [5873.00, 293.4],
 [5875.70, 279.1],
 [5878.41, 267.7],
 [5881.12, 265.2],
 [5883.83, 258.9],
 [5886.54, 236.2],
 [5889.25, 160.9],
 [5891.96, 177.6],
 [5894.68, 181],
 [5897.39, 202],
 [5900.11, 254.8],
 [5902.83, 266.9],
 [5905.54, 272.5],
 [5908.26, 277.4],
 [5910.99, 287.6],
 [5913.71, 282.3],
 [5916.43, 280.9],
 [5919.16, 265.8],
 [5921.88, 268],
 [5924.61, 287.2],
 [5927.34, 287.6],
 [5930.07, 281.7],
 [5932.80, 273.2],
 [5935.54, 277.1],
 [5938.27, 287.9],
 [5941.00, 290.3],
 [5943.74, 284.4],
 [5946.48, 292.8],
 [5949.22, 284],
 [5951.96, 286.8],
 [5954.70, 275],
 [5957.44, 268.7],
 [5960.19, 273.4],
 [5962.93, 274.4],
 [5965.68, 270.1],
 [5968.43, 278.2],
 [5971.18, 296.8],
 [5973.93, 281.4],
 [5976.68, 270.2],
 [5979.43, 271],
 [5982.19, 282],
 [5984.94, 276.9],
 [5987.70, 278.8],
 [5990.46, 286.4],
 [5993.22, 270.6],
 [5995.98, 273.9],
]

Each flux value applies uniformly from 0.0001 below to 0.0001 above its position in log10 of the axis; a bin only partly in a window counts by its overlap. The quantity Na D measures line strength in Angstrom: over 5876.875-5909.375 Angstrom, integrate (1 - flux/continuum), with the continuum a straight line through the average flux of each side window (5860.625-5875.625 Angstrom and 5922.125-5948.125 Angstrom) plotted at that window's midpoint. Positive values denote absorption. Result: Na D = 5.2 Angstrom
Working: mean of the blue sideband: 278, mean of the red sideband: 284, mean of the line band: 235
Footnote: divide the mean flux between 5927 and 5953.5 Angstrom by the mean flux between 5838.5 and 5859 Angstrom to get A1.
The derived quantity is 1.0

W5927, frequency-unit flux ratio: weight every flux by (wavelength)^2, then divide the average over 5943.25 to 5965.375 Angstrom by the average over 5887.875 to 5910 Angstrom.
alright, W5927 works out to 1.3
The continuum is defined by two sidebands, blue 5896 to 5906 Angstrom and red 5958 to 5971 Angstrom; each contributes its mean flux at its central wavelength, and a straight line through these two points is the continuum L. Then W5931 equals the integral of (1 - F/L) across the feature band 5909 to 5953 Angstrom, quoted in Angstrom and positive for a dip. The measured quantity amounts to -3.7 Angstrom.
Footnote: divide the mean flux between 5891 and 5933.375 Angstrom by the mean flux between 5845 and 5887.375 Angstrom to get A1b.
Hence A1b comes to 1.0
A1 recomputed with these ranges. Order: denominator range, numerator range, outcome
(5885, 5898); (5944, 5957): 1.48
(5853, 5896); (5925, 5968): 1.12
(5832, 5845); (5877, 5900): 0.77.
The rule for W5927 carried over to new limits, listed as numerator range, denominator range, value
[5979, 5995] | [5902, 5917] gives 1.02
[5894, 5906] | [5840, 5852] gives 0.85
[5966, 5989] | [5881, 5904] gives 1.31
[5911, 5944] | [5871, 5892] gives 1.15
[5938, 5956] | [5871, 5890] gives 1.14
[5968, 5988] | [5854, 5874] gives 1.06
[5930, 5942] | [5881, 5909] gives 1.24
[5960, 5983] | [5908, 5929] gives 1.01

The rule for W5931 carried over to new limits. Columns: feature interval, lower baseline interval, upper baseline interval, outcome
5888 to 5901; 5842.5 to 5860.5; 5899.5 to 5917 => 3.9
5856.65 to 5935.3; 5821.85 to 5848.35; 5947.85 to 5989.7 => 5.1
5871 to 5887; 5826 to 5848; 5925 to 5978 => 0.7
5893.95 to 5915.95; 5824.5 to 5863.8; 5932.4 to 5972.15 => 1.8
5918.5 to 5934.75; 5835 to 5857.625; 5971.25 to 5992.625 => 0.1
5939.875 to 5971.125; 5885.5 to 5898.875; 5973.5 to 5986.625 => -3.5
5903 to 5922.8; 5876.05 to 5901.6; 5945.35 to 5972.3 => -2.6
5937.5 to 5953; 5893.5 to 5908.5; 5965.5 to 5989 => -1.5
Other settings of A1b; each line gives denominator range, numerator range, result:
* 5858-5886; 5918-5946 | 1.03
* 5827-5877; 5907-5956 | 1.02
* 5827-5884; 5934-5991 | 1.02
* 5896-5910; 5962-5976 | 1.10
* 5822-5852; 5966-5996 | 1.00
